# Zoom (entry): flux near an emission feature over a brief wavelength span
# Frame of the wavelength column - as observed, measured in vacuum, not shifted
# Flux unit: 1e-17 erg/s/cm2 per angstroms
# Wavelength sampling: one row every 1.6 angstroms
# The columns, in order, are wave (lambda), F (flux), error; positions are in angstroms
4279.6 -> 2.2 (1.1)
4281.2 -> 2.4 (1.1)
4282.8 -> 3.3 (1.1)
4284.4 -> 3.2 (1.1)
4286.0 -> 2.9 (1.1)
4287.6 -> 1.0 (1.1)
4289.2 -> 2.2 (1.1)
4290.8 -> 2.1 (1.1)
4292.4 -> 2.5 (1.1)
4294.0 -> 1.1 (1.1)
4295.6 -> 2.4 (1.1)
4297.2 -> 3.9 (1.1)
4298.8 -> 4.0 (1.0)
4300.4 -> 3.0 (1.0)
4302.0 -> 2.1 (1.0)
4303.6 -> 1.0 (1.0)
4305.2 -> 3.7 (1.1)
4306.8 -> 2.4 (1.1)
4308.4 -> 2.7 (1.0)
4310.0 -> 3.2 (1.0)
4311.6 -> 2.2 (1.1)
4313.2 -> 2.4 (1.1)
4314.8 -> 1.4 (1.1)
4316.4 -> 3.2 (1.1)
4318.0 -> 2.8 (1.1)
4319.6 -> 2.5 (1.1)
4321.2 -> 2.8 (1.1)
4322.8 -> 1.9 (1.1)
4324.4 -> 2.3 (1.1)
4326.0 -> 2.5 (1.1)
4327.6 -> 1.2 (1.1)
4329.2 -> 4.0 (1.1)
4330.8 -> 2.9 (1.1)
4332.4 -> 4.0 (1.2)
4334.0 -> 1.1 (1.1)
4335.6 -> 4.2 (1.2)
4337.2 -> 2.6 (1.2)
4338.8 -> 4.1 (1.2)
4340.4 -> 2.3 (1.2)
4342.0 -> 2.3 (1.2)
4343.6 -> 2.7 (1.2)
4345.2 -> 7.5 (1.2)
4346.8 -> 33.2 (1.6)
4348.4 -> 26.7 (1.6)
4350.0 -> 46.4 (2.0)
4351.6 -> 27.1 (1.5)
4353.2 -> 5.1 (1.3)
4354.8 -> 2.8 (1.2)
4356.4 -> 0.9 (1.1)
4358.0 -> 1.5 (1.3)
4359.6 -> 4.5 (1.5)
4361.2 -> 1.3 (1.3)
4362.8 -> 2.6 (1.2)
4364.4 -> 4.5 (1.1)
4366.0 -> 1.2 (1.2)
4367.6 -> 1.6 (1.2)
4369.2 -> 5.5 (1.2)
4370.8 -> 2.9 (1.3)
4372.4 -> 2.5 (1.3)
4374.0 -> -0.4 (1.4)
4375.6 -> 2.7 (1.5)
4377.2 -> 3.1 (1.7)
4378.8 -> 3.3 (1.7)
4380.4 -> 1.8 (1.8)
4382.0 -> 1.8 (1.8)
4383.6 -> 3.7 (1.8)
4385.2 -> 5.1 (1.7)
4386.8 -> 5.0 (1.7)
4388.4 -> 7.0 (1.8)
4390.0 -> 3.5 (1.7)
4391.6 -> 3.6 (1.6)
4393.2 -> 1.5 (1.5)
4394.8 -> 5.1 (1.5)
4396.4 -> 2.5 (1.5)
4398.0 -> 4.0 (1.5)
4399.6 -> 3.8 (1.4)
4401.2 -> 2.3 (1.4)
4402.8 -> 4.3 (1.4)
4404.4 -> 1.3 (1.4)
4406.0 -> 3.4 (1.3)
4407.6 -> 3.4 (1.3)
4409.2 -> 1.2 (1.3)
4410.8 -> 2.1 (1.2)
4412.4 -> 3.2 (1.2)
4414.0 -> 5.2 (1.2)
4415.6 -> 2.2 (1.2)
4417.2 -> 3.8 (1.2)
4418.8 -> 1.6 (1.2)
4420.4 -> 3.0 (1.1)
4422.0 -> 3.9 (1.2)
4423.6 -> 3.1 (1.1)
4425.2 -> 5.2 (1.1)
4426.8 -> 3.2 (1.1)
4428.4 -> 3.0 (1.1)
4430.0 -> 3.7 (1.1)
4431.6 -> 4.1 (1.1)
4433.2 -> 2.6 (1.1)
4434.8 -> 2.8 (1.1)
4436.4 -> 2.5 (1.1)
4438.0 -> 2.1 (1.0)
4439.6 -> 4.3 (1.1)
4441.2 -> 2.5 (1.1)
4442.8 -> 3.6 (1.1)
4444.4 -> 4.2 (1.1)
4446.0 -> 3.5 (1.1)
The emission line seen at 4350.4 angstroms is [O II] 3727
